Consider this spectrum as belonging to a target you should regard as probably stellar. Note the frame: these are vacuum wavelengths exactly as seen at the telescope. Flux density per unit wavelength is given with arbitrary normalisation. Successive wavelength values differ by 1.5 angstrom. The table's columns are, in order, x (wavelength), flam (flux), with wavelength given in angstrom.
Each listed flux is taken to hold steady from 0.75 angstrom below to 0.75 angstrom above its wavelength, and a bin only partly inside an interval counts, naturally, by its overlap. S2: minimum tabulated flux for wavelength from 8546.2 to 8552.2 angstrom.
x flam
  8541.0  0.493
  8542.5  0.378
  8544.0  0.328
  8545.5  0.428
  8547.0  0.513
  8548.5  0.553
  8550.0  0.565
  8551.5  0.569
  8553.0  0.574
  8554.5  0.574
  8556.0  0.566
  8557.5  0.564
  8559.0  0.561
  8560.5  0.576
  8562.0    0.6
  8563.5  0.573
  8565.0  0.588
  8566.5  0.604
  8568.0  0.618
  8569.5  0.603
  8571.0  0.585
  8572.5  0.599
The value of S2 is 0.513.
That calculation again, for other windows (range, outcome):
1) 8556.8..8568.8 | 0.561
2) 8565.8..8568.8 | 0.604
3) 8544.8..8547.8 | 0.428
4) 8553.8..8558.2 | 0.564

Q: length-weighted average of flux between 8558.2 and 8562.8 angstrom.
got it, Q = 0.579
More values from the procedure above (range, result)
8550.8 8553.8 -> 0.572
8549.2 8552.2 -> 0.567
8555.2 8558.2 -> 0.565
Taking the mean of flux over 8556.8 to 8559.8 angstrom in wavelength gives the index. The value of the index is 0.563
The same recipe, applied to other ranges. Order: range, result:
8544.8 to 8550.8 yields 0.516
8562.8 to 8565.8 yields 0.581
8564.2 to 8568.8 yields 0.603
